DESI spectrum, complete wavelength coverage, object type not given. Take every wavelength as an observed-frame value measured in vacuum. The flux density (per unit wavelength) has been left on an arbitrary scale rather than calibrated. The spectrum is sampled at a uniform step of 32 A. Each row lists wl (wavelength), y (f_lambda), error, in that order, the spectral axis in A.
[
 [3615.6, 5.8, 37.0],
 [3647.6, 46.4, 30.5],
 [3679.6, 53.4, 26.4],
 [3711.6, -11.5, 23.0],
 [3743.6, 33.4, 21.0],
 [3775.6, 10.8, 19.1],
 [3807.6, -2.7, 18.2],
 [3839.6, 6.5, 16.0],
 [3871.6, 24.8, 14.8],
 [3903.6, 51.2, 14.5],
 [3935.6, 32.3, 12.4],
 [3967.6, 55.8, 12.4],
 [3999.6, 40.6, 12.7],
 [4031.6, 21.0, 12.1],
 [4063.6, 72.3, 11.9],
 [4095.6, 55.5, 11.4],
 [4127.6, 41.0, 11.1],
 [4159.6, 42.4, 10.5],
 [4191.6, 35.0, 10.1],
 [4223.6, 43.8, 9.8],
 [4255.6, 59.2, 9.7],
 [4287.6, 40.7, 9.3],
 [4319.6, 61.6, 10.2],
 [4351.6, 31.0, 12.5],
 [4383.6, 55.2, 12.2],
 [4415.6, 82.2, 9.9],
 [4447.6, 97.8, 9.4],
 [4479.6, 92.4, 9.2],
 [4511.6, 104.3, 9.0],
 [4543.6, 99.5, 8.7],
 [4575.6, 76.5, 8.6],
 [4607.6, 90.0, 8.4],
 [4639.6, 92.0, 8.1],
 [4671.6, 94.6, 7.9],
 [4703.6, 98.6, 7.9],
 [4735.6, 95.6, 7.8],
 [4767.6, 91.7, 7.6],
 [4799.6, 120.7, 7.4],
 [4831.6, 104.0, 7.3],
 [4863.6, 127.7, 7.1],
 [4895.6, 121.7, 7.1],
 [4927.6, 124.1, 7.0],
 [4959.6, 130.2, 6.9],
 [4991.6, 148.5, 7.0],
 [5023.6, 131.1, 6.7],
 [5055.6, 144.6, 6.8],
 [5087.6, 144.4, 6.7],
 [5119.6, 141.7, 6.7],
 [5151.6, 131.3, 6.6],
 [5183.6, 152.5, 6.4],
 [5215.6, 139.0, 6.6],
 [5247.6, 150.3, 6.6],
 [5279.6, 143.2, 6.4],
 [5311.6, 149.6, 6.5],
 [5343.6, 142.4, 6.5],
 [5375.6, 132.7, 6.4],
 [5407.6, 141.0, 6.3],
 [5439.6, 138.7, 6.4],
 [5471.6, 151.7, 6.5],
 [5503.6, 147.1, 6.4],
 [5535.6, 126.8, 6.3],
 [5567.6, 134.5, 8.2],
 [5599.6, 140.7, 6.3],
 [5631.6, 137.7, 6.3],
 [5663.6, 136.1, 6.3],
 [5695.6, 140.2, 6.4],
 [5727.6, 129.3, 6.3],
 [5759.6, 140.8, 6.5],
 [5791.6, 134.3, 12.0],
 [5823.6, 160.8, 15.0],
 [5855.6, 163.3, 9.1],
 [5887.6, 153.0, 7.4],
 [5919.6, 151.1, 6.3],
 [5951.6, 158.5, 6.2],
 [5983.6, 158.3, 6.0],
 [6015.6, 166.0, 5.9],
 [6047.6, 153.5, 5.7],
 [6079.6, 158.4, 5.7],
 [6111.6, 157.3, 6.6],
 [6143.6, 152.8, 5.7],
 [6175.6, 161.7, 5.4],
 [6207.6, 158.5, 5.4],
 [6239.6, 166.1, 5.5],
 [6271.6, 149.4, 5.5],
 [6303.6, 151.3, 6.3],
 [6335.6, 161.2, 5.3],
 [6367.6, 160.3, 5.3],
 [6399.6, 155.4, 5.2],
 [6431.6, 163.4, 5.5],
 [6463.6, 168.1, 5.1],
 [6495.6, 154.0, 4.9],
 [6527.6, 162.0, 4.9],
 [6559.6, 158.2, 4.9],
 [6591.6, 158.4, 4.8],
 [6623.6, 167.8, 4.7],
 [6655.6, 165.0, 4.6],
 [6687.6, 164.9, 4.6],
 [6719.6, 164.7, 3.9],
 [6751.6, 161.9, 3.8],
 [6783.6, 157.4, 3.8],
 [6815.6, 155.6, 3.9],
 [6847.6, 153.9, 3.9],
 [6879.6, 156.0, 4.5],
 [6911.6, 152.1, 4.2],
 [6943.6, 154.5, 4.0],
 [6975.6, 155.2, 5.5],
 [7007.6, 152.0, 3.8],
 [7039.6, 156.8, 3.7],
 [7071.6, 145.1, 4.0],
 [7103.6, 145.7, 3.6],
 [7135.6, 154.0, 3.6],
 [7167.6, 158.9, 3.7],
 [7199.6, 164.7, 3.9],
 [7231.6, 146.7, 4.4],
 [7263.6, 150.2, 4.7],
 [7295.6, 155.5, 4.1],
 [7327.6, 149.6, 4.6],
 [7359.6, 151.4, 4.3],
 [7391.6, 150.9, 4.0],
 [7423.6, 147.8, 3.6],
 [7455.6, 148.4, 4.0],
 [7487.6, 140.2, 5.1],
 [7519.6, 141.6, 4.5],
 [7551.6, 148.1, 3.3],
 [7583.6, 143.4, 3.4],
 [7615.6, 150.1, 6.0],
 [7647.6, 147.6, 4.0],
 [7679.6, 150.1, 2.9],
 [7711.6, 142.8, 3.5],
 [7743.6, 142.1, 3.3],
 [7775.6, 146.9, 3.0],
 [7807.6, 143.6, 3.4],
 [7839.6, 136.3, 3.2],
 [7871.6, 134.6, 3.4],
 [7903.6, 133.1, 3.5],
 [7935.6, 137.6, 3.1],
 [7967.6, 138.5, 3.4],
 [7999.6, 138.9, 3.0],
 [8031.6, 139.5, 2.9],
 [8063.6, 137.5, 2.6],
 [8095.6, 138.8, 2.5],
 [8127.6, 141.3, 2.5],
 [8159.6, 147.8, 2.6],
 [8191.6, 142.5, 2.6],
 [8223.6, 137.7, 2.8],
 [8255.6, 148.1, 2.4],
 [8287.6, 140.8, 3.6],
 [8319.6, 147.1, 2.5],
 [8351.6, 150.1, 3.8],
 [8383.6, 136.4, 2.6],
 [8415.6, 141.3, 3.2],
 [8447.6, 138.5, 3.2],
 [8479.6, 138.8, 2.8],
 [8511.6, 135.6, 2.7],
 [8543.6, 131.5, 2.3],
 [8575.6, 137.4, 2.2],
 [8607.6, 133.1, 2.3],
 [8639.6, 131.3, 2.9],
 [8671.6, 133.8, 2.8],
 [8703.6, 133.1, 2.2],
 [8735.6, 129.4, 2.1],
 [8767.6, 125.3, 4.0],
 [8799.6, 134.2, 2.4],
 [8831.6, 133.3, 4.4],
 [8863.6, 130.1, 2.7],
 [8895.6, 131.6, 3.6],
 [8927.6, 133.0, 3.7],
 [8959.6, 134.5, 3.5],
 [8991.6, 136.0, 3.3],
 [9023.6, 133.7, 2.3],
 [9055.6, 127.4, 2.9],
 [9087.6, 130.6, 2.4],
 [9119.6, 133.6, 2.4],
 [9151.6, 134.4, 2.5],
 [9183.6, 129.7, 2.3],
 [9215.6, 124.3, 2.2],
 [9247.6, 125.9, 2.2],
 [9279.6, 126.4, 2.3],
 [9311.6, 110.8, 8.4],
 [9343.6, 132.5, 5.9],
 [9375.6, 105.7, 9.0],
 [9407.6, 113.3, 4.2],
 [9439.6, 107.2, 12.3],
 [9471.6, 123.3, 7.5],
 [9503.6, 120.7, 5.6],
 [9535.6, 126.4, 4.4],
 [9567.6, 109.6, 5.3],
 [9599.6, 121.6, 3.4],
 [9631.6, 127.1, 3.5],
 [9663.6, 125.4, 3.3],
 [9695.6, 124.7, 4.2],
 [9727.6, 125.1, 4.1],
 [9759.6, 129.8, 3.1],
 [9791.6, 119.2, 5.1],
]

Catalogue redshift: 0.105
